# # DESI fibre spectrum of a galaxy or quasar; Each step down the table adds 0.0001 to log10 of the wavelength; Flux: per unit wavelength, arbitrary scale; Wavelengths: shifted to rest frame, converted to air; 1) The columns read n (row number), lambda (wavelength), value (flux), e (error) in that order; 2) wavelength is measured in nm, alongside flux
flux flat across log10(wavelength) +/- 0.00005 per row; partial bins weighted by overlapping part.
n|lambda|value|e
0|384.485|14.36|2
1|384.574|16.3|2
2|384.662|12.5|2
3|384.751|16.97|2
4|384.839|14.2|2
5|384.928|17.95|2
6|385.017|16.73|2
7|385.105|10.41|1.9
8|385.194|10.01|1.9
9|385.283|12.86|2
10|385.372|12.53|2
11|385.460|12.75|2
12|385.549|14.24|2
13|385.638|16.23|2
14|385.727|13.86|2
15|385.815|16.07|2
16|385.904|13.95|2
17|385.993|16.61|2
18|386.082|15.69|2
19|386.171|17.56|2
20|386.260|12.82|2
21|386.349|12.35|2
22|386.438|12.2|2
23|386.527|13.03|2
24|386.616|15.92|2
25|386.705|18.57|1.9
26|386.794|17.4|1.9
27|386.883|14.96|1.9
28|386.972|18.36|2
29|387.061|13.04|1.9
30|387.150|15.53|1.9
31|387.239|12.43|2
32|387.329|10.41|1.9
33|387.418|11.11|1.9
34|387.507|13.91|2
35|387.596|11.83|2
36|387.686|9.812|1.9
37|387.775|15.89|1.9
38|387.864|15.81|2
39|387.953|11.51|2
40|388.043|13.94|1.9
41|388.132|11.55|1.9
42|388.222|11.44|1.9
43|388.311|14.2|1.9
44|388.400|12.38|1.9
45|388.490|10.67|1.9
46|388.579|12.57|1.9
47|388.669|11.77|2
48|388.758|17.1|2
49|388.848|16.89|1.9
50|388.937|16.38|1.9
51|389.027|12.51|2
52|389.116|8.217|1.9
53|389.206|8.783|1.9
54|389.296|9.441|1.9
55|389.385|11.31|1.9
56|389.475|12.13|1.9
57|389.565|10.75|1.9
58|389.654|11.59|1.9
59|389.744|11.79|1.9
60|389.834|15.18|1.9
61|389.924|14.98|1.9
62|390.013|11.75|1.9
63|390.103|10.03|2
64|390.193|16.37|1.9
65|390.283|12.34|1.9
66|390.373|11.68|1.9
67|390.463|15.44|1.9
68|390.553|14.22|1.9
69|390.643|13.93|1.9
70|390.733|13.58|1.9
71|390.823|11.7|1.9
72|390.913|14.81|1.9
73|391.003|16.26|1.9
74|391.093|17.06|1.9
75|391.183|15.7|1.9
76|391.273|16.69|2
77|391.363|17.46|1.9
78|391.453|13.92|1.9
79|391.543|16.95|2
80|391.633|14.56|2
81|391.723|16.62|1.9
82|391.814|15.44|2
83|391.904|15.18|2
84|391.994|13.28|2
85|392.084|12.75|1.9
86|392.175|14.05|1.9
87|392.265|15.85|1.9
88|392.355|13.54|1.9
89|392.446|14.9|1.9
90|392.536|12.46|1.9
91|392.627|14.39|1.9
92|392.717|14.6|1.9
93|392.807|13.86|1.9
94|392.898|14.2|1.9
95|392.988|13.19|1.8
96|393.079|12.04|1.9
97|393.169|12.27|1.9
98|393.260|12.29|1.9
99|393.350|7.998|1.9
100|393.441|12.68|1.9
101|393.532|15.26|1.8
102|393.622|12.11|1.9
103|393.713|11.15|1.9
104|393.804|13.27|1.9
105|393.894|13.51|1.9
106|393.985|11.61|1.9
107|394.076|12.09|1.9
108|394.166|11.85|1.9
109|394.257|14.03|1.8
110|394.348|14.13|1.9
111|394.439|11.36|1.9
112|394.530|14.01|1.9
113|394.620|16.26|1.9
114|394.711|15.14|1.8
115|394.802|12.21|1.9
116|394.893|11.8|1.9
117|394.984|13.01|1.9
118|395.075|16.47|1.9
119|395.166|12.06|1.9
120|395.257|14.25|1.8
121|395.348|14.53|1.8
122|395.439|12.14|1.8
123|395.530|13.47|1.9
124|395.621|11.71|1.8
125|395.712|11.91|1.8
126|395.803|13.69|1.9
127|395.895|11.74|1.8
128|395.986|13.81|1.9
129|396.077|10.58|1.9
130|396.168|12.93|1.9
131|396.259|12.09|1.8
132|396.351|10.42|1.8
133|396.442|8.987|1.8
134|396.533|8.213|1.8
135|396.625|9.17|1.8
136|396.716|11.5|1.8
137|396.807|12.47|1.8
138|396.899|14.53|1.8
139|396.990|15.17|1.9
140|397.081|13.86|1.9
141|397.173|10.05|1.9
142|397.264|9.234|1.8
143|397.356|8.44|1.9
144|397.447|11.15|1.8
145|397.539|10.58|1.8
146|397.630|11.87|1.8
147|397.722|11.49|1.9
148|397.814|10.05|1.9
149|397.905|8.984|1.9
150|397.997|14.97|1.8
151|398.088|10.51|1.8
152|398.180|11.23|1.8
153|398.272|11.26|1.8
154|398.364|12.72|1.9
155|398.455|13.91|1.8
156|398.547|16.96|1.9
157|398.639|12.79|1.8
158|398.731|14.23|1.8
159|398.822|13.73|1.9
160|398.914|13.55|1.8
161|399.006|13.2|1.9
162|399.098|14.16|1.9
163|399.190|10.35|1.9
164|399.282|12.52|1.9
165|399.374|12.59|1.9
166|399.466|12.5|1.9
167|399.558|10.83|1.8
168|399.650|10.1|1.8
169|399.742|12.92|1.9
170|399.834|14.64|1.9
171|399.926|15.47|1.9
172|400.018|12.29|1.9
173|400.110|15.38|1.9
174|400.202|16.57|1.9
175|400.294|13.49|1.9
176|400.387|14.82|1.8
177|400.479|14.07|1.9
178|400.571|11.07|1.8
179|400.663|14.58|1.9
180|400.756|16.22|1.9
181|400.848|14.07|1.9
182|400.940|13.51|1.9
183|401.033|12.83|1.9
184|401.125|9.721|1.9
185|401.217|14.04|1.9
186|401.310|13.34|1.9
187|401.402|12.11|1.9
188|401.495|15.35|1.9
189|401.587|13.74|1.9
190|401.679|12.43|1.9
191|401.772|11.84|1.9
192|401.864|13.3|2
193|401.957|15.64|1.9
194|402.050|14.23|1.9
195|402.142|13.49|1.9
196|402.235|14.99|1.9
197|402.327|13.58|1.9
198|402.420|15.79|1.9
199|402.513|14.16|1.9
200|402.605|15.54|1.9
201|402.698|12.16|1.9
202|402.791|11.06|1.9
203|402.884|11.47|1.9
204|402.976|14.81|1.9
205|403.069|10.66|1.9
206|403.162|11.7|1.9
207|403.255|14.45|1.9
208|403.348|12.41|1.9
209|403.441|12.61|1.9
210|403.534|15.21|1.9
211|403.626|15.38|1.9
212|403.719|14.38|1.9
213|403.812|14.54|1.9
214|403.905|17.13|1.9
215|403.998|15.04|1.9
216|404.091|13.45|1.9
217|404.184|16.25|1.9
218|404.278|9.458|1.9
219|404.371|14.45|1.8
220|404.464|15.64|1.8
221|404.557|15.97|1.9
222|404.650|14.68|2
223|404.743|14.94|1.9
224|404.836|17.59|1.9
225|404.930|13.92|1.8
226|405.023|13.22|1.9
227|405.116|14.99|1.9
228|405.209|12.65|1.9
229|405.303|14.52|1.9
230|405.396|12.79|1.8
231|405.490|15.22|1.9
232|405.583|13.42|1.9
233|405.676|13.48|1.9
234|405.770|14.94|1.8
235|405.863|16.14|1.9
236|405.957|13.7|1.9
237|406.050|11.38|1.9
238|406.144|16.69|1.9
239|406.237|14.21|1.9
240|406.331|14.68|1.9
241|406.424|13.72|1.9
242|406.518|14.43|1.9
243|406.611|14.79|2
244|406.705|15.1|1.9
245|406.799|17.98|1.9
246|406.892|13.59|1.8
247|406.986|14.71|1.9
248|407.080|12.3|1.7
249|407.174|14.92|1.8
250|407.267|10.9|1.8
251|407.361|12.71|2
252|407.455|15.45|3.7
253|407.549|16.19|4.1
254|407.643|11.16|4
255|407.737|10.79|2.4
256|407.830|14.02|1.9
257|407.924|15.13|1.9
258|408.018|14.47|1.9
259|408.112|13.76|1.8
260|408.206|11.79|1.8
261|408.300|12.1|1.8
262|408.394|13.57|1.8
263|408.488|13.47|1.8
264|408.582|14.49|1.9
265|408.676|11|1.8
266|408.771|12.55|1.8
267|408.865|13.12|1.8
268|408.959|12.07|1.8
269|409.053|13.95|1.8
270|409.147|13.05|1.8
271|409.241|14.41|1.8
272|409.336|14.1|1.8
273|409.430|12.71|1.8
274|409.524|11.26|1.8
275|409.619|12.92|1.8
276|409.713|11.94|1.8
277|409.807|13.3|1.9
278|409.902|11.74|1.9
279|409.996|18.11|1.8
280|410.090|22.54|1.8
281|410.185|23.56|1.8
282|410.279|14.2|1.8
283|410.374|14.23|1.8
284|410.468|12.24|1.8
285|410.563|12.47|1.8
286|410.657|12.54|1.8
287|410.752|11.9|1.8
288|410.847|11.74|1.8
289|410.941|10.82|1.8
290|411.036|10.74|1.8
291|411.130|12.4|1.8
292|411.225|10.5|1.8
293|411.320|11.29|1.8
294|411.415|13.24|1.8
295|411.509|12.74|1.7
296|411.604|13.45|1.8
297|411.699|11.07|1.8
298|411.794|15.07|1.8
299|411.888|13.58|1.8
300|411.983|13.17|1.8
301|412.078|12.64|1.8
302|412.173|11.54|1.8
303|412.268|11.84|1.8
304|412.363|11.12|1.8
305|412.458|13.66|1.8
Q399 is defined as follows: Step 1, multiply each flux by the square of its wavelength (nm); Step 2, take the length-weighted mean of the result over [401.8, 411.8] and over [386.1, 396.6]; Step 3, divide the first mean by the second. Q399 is 1.1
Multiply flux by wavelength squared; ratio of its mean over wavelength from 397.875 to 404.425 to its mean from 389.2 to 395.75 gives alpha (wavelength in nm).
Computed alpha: 1.04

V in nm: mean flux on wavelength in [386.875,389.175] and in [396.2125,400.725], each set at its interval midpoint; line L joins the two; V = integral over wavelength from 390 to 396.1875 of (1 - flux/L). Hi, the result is -0.39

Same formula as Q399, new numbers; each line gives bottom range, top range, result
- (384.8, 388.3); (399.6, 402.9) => 1.05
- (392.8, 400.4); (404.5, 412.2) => 1.16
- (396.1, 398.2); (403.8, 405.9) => 1.35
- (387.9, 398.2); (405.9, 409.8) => 1.13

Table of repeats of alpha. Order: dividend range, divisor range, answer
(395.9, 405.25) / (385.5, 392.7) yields 1.00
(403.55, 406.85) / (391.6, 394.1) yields 1.16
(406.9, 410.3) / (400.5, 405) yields 1.03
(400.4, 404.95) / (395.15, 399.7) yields 1.18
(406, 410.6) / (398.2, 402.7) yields 1.07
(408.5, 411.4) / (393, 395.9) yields 1.12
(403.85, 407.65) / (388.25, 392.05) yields 1.14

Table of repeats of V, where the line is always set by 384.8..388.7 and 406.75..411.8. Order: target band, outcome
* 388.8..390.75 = 0.150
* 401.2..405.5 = -0.134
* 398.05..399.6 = 0.094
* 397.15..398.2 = 0.224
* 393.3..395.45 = 0.098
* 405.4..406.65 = -0.076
